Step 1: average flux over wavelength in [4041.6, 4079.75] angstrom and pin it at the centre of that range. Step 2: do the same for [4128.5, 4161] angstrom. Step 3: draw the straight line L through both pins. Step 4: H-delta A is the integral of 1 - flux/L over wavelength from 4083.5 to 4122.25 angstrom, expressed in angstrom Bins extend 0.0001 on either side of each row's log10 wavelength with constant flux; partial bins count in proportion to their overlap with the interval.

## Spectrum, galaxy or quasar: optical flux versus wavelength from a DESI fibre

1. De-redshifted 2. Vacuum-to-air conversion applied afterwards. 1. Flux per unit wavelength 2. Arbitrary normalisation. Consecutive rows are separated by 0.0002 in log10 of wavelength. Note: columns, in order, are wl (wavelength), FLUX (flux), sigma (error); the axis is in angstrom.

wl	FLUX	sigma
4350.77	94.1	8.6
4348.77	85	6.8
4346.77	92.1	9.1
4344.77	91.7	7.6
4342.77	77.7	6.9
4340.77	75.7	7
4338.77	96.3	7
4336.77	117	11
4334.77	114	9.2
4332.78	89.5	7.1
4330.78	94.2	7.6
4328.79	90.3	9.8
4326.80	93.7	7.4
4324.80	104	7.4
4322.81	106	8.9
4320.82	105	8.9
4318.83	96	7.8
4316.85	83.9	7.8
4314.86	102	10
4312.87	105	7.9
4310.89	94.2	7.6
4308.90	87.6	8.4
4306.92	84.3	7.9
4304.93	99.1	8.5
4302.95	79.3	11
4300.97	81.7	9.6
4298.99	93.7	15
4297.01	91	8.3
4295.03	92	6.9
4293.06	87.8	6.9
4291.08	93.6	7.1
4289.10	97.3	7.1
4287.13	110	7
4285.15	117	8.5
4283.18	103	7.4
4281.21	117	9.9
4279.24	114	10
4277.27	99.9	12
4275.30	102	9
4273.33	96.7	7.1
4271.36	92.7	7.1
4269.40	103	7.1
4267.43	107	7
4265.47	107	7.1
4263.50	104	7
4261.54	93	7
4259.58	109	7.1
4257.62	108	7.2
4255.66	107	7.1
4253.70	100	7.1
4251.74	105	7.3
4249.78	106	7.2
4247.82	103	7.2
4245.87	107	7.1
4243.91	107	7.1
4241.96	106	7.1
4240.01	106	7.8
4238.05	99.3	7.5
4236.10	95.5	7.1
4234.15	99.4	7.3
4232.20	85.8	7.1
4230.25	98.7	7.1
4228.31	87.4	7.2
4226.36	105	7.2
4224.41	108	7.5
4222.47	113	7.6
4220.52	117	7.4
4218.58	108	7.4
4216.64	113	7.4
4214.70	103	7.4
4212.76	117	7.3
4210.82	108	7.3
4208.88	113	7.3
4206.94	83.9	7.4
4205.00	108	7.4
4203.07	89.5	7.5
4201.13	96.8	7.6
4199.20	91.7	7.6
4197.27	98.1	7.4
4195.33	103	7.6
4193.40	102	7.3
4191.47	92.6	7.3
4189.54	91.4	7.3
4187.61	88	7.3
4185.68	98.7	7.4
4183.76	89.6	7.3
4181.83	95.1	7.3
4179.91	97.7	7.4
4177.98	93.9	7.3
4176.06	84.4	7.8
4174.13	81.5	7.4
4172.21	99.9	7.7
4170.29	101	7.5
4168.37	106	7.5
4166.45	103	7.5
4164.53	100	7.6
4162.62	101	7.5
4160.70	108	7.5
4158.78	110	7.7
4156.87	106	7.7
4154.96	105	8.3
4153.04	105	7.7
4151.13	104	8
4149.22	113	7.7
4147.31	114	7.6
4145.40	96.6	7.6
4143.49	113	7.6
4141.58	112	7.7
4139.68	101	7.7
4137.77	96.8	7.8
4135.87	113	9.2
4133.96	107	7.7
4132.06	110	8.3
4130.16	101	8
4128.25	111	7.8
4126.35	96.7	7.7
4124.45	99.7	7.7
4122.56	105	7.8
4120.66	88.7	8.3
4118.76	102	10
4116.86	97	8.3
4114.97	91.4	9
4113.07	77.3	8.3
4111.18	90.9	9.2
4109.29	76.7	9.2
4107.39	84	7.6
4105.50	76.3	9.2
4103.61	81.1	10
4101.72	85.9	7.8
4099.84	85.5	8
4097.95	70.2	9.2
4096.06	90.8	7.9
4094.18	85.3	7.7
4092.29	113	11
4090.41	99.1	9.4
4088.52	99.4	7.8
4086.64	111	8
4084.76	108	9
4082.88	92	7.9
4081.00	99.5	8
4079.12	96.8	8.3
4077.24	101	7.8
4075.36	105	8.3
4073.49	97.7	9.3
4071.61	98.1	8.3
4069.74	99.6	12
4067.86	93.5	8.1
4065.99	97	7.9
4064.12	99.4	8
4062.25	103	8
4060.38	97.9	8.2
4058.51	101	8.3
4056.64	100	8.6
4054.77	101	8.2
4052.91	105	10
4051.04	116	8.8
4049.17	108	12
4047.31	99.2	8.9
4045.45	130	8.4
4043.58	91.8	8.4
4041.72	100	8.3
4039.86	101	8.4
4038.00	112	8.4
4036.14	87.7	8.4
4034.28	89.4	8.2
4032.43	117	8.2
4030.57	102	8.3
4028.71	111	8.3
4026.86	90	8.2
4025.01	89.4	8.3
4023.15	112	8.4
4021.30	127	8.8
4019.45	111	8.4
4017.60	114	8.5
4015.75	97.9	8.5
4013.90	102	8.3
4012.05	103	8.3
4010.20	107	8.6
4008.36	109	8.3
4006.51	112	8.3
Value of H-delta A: 5.0 angstrom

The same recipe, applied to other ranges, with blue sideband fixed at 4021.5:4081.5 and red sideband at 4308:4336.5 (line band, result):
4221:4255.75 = -1.0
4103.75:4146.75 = 1.5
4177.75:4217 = 0.5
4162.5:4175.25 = 0.2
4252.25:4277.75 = -0.9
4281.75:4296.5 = -0.3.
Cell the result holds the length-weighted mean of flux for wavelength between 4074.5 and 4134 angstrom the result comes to 94.7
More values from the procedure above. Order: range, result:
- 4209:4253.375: 105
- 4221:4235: 100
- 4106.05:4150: 99.7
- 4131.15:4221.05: 102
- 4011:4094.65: 103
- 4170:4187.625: 92.9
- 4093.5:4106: 82.4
